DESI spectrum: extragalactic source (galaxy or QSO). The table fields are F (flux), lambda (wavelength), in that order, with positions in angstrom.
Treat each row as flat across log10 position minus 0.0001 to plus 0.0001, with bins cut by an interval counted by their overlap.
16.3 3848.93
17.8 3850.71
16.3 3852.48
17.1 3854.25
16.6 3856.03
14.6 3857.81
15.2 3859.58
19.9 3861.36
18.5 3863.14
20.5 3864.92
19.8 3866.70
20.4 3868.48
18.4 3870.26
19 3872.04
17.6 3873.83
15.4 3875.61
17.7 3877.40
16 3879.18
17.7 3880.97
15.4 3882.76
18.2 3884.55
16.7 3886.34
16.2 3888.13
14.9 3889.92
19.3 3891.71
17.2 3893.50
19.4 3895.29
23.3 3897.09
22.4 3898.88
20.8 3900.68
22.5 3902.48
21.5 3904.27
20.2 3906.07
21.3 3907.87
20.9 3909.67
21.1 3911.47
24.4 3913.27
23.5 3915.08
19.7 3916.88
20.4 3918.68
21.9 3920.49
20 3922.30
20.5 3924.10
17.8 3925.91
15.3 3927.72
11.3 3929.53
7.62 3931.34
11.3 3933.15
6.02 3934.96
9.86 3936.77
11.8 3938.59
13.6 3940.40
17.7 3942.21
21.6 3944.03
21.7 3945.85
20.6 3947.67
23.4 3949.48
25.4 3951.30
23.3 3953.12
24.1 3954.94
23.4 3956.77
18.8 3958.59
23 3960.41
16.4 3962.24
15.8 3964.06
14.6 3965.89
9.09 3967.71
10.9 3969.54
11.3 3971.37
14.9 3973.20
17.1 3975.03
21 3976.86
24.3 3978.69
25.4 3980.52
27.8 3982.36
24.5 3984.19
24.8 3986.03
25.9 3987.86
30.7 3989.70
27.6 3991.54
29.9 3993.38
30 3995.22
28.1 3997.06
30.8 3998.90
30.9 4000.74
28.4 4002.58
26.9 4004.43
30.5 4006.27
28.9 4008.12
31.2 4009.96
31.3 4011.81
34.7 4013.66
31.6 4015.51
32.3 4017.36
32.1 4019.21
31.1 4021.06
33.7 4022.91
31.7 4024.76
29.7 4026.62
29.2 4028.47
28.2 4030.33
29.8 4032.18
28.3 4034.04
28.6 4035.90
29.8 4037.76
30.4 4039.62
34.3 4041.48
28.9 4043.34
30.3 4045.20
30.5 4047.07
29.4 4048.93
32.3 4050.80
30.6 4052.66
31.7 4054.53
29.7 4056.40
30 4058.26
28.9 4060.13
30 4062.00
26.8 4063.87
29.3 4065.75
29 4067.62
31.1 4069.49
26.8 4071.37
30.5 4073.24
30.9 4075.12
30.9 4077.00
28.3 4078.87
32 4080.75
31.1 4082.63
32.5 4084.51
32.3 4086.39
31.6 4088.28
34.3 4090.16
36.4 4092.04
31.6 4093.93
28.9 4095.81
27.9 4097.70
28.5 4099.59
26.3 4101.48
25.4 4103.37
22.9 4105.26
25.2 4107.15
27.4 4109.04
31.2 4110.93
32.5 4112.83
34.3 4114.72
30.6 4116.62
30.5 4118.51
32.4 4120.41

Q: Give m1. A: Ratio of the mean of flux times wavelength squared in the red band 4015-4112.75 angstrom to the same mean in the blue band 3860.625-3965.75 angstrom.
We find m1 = 1.74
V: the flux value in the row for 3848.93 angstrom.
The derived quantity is 16.3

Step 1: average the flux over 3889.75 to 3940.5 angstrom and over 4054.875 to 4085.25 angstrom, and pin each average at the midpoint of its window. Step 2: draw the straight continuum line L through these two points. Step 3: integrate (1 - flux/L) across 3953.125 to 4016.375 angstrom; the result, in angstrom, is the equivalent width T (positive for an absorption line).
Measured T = -1.8 angstrom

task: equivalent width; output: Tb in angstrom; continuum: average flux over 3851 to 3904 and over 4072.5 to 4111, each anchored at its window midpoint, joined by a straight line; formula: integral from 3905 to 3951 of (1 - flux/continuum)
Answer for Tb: 6.6 angstrom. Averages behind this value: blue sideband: 18.2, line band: 17.8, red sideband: 29.8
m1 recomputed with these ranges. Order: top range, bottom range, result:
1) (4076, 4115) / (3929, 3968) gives 1.89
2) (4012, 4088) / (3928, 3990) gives 1.73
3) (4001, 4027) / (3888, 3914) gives 1.60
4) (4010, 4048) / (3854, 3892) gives 1.91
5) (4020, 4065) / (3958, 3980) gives 1.89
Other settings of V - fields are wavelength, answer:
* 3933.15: 11.3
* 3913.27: 24.4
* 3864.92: 20.5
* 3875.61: 15.4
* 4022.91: 33.7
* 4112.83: 32.5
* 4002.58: 28.4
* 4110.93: 31.2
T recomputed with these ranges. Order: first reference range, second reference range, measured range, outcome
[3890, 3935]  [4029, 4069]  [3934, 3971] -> 7.84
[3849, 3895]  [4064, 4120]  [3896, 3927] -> -2.49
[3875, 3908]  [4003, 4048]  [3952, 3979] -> 7.92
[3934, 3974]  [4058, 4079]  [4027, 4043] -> -2.46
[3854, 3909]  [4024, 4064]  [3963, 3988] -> 6.35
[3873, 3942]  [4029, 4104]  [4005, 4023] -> -3.84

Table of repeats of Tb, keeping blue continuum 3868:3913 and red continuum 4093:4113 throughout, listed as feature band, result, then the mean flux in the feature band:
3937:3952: 1.6 angstrom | 19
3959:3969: 2.9 angstrom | 15.7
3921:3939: 6.3 angstrom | 13.4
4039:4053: -3.0 angstrom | 30.9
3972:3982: 0.9 angstrom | 20.7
